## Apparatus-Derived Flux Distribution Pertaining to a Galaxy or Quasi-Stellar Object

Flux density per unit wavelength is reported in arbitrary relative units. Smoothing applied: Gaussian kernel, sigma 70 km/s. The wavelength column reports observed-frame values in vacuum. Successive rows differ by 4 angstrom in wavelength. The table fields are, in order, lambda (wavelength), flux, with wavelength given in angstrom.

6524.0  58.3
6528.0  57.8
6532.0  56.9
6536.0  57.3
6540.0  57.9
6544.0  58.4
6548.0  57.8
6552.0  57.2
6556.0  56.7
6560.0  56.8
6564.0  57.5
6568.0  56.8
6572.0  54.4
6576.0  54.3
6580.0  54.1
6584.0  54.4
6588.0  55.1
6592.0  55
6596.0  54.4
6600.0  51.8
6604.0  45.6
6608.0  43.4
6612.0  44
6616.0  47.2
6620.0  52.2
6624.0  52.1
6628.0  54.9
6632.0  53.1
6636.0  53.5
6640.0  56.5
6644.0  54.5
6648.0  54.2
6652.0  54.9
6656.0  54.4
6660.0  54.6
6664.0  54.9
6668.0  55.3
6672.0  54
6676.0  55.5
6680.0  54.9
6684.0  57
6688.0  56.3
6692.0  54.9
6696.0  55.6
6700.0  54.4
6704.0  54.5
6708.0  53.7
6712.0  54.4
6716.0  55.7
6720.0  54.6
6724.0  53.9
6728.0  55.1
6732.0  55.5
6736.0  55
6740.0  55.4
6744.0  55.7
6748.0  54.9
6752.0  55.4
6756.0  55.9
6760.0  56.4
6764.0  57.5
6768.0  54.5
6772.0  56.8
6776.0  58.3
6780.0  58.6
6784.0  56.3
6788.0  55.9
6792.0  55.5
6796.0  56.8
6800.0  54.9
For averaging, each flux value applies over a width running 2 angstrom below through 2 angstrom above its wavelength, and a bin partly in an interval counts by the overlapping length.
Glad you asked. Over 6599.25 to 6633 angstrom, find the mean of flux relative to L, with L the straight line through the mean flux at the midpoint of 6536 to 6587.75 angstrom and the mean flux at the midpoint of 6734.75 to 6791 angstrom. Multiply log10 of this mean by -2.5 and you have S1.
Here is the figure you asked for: 0.147 mag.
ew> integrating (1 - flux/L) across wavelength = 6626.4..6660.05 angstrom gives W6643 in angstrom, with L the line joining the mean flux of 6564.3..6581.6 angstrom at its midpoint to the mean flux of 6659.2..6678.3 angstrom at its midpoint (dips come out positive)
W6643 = 0.28 angstrom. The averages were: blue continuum 55.2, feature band 54.5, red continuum 54.9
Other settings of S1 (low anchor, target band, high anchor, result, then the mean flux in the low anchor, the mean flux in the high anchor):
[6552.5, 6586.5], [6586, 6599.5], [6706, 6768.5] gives 0.02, 55.7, 55.2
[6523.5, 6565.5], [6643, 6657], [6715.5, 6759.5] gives 0.03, 57.5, 55.2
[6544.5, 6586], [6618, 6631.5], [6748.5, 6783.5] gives 0.06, 56.1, 56.6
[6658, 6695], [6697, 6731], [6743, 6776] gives 0.02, 55.3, 56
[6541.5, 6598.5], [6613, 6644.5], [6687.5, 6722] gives 0.06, 55.9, 54.8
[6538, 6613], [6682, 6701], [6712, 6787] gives -0.01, 54.1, 55.8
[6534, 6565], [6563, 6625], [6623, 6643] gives 0.08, 57.4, 54.1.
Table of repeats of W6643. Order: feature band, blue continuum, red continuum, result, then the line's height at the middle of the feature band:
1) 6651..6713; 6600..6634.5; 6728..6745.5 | -2.8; 52.6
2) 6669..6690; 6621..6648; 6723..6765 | -0.3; 54.6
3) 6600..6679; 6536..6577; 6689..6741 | 4.8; 55.8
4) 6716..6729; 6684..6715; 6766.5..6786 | 0.2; 55.6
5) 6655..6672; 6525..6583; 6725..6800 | 0.5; 56.3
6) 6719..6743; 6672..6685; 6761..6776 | 0.5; 56.1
